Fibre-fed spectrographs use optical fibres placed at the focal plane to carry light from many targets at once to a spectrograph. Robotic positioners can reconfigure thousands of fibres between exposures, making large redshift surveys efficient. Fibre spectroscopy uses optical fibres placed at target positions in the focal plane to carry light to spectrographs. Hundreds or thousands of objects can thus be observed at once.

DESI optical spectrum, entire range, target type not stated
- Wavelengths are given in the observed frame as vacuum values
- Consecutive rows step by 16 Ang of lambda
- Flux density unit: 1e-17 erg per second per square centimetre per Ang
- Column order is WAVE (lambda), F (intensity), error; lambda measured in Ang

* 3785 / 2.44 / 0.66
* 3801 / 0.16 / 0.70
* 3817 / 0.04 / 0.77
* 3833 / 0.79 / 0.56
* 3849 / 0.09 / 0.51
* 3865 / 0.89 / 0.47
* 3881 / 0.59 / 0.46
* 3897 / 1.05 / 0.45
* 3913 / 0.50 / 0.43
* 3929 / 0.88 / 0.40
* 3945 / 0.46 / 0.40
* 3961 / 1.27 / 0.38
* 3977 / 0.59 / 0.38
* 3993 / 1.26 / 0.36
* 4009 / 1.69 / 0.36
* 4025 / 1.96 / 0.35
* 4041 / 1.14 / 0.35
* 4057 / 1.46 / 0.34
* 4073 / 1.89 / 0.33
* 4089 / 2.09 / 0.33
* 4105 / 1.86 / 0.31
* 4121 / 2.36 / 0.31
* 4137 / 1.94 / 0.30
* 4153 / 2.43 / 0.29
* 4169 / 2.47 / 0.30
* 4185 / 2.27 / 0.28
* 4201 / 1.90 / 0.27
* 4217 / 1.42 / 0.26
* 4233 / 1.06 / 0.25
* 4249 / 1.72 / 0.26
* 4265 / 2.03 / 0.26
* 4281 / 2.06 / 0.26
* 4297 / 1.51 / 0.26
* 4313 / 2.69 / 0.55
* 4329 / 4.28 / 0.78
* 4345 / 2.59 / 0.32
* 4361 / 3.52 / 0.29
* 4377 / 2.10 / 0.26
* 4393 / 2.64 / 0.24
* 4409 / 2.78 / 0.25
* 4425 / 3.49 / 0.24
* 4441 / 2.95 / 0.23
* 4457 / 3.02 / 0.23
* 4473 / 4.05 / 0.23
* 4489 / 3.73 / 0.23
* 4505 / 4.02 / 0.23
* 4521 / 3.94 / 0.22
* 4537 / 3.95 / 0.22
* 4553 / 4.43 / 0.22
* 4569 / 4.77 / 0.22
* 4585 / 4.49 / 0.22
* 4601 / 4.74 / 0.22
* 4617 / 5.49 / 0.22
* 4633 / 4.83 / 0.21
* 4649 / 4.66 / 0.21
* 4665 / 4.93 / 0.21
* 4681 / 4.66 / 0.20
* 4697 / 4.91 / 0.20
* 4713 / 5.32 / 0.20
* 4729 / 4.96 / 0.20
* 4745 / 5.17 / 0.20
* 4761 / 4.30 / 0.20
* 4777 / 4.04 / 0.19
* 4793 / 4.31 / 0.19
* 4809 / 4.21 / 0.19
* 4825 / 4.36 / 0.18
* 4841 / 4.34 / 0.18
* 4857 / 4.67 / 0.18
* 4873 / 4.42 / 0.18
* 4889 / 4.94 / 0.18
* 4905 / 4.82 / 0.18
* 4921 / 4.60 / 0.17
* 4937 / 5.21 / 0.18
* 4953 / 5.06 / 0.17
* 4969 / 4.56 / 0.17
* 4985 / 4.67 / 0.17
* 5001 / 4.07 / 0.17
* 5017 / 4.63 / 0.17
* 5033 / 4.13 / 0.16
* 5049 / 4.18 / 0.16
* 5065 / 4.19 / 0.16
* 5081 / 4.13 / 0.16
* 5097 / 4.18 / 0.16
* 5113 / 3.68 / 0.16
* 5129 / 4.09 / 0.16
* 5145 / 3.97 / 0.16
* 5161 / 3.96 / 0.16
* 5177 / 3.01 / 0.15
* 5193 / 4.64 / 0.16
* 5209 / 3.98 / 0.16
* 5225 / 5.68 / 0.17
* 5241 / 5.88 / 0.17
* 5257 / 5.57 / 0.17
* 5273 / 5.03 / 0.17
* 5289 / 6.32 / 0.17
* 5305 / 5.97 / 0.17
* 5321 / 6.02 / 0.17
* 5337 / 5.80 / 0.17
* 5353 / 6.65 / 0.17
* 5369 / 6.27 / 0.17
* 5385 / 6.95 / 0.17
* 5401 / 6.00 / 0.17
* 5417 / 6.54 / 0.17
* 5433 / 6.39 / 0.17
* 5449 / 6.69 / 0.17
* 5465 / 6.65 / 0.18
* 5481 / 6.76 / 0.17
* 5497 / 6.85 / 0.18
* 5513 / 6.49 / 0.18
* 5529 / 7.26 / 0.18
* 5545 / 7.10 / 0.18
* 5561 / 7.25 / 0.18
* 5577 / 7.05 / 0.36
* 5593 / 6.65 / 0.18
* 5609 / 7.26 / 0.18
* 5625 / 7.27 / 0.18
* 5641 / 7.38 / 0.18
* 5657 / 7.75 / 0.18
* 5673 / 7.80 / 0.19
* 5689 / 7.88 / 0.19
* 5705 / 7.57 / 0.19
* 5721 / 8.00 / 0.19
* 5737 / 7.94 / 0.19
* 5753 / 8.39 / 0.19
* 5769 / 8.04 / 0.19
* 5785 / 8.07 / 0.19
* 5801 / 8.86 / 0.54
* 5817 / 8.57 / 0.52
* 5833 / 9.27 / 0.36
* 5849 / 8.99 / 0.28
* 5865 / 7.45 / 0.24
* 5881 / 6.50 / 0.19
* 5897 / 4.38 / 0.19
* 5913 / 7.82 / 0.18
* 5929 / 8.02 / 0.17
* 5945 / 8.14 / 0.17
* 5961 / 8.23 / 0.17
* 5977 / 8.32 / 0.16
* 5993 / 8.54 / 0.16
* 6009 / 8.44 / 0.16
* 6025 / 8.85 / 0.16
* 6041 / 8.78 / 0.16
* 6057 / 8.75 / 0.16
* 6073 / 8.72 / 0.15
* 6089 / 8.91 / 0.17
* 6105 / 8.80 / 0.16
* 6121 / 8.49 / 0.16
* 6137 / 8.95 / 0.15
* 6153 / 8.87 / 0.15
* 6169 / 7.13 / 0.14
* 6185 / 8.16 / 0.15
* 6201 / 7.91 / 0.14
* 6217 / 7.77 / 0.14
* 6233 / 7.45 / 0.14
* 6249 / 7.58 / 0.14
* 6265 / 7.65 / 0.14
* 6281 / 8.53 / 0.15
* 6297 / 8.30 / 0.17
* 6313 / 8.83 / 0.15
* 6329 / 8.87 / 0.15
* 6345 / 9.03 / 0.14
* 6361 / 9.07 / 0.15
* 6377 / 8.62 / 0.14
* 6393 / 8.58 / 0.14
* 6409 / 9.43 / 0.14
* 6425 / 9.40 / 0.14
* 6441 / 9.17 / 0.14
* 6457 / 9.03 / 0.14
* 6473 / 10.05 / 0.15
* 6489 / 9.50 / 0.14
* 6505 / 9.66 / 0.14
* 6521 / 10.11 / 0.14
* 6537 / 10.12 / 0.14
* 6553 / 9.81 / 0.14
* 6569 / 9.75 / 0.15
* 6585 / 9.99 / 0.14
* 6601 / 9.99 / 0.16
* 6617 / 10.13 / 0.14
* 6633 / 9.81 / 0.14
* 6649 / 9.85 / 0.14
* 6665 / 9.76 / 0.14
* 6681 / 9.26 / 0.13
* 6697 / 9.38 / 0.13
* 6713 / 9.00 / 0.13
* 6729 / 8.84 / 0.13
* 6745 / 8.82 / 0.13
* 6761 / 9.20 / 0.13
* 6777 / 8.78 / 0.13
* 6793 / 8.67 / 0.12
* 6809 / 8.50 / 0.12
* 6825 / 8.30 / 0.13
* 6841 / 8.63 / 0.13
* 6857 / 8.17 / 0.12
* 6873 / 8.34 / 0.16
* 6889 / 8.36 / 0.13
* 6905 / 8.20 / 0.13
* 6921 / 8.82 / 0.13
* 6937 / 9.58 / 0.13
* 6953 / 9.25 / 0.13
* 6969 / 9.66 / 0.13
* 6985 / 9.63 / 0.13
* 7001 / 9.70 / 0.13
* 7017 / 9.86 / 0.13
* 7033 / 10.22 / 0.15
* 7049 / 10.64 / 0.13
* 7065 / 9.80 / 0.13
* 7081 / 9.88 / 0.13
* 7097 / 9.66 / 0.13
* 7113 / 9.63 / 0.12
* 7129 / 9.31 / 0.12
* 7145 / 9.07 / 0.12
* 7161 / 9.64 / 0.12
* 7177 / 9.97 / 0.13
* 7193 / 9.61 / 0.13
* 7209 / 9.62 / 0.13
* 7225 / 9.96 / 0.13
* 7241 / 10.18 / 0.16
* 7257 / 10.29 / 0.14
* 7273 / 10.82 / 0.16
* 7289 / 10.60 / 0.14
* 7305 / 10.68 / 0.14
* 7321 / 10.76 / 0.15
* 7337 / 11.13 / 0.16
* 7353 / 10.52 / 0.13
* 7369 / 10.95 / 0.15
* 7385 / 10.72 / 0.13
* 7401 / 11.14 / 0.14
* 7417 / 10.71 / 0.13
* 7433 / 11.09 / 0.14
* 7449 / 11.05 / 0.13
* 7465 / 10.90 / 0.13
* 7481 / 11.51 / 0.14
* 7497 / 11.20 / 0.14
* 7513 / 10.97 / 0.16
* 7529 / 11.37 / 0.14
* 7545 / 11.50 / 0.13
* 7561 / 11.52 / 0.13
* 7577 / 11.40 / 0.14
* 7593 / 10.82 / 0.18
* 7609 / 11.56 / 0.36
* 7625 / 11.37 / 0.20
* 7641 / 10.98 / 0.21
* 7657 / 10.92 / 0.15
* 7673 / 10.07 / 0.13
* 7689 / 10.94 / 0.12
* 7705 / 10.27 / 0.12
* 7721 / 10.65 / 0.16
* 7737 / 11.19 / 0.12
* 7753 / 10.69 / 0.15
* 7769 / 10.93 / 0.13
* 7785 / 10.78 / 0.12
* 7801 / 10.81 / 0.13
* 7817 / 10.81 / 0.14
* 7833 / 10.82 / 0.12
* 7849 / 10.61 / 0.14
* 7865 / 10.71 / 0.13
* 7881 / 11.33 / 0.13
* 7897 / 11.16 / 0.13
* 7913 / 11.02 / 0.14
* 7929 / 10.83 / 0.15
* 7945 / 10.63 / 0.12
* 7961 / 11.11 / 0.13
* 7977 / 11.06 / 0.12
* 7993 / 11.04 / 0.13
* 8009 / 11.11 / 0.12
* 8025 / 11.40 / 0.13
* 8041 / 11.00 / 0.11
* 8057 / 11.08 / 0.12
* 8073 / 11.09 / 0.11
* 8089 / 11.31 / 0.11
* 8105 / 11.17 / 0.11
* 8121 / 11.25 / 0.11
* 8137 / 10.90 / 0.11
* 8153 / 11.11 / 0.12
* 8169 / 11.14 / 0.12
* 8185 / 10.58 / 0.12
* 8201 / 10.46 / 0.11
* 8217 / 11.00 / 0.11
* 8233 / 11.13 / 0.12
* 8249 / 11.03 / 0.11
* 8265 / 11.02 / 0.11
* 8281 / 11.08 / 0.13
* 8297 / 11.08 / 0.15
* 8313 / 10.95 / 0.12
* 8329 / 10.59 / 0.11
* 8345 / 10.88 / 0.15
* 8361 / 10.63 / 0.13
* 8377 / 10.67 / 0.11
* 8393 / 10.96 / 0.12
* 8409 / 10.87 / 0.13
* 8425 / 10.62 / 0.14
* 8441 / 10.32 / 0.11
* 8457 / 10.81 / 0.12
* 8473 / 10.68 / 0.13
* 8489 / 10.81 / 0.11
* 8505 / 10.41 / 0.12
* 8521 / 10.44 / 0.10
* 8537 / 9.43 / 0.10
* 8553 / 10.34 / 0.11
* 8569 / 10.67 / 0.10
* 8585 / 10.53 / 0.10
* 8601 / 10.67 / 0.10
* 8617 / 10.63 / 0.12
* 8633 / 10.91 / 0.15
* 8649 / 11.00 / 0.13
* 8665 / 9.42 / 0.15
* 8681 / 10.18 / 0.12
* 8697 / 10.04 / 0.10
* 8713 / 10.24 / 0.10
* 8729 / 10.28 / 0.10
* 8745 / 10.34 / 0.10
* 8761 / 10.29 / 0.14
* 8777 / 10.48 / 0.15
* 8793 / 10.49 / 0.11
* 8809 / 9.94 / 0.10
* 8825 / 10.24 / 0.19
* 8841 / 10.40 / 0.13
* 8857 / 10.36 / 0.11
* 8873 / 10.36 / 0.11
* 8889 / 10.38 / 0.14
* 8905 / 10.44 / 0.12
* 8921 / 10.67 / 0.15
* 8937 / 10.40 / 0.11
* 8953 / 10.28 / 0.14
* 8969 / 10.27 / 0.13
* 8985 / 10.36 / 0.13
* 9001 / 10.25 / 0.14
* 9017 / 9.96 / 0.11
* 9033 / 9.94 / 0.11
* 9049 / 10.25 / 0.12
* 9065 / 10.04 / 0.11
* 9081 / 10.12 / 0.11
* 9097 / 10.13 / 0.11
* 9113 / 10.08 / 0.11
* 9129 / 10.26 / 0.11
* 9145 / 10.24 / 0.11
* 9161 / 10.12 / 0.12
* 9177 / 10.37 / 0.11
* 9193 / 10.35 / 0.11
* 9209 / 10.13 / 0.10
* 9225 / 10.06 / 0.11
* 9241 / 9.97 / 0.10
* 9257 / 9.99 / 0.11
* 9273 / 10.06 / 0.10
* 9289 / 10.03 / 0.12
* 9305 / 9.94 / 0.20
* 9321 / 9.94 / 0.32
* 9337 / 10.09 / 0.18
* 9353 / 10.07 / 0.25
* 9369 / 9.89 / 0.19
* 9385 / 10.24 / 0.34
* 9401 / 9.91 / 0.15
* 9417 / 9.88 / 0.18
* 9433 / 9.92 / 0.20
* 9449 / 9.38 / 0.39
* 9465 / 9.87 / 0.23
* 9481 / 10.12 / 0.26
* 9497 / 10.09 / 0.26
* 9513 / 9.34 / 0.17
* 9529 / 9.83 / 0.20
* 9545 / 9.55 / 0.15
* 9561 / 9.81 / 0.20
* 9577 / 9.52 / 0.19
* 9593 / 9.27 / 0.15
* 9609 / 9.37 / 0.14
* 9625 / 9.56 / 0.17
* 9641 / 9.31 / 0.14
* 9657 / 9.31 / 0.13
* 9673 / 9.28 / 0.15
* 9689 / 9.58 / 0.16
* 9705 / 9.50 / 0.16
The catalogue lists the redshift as 0.000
